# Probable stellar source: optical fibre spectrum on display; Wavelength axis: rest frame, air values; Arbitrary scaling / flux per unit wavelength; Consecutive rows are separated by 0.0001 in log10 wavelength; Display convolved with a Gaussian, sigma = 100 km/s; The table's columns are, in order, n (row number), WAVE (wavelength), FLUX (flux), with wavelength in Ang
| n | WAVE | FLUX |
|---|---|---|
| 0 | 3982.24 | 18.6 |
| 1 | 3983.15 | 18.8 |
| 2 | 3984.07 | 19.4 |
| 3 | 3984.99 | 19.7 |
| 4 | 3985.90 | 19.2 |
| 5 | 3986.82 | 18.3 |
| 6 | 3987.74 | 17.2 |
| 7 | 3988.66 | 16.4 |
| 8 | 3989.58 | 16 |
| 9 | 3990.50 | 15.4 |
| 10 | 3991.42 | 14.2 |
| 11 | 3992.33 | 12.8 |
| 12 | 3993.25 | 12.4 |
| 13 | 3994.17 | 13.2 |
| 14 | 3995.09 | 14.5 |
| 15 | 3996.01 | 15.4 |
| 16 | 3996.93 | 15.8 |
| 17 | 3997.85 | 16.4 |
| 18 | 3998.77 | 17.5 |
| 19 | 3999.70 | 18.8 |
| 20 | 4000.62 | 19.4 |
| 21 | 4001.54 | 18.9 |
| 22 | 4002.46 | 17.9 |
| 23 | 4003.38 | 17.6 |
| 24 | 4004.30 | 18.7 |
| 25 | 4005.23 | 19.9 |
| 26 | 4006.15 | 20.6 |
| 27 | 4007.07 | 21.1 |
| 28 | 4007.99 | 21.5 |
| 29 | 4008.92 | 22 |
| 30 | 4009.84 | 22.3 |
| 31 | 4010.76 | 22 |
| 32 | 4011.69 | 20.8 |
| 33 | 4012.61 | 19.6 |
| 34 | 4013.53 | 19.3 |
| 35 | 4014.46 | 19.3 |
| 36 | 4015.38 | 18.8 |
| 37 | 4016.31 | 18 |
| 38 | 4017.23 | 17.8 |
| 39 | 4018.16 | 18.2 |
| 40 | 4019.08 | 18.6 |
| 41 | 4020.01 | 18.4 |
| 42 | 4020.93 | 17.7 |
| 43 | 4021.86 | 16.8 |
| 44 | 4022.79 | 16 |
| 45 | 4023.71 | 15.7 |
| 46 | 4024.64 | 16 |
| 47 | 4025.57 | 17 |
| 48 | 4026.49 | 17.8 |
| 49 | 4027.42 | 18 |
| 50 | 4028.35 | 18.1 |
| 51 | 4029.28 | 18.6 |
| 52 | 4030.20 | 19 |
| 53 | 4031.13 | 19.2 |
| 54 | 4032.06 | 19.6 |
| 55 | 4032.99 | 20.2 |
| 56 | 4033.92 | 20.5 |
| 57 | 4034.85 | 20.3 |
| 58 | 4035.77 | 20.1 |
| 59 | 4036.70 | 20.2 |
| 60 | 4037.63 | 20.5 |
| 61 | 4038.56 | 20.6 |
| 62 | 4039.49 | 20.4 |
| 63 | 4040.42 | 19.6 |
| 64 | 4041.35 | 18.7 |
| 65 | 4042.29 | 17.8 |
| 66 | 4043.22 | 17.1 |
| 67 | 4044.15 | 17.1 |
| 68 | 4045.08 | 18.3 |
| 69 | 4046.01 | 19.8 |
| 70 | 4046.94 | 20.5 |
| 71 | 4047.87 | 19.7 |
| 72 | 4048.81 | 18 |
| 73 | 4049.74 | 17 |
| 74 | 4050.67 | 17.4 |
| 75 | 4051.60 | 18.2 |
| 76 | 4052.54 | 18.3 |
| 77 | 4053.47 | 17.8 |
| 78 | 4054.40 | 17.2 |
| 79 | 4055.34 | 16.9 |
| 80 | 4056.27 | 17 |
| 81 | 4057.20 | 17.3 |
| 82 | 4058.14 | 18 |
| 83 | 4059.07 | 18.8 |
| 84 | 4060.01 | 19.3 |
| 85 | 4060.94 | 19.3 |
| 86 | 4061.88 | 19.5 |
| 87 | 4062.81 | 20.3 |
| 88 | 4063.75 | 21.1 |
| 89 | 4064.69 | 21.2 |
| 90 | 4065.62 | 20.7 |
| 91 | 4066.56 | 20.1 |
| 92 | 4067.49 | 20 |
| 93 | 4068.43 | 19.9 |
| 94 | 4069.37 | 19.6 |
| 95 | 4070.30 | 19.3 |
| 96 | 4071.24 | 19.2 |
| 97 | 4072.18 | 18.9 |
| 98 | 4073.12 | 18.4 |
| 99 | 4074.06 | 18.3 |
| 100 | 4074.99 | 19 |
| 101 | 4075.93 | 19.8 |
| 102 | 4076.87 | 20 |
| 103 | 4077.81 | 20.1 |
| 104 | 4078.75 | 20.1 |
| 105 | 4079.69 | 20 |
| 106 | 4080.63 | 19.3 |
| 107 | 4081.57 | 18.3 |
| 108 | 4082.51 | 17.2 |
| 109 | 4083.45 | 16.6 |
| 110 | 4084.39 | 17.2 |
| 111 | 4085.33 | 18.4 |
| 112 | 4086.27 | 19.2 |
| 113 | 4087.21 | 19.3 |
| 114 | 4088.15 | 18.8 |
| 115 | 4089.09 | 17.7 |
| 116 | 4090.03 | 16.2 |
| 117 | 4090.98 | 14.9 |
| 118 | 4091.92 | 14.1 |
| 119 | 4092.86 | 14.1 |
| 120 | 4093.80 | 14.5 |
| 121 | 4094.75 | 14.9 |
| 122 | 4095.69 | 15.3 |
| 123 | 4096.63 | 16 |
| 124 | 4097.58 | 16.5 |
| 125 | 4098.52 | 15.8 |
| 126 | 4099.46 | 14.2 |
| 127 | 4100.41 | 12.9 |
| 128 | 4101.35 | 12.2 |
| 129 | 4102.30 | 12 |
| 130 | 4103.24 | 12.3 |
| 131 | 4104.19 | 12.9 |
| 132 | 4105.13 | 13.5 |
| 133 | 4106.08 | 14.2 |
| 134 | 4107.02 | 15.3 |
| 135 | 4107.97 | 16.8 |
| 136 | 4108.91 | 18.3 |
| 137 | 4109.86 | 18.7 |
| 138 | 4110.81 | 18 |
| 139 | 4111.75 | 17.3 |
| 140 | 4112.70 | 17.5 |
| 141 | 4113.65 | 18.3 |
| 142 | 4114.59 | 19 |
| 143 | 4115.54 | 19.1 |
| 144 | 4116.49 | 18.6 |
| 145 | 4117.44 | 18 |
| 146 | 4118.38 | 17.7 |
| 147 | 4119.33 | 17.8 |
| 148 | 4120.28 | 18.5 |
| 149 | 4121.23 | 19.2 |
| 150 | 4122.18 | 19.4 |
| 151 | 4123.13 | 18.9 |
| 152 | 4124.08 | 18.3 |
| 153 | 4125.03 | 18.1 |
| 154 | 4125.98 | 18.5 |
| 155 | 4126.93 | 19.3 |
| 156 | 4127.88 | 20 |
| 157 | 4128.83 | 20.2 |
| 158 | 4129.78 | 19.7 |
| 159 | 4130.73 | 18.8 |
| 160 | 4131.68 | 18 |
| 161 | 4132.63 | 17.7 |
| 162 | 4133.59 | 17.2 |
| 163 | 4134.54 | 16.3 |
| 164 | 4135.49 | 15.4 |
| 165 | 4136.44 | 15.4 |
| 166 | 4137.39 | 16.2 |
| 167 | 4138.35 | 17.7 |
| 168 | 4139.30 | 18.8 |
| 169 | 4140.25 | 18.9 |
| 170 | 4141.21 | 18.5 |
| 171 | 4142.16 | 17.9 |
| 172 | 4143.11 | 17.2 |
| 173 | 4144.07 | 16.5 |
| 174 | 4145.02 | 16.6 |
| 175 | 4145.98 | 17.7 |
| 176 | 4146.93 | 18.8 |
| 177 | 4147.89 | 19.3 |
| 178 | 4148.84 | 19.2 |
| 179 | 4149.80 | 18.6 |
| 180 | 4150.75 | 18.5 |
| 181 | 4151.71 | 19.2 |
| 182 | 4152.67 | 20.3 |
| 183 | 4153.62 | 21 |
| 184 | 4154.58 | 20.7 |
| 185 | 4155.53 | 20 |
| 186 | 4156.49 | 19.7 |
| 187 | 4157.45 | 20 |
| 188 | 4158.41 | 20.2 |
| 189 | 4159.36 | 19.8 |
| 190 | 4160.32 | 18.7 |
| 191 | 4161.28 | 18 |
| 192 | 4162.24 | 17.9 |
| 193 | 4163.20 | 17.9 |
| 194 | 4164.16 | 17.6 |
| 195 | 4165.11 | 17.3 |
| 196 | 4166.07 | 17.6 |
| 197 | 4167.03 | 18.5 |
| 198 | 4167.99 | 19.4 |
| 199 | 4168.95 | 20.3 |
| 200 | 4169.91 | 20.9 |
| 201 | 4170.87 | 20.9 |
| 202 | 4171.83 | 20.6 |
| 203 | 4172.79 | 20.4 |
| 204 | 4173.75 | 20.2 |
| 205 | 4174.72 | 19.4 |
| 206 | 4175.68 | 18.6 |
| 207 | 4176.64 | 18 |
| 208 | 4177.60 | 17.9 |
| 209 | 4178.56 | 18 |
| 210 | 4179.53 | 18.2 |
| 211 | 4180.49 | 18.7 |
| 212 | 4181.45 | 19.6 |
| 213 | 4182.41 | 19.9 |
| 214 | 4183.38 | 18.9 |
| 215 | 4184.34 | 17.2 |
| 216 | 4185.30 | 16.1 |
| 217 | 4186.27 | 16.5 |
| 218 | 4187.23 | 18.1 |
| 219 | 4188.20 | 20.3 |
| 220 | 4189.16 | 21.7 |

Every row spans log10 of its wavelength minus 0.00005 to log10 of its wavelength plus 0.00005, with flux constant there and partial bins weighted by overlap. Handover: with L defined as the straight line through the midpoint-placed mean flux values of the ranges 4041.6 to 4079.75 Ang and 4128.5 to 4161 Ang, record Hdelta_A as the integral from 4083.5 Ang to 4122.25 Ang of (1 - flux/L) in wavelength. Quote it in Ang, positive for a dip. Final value 4.7 Ang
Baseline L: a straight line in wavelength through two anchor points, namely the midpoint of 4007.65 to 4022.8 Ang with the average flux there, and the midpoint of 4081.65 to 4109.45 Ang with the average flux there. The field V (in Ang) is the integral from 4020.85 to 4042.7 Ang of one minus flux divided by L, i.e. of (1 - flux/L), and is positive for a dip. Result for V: -0.2 Ang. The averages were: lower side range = 19.3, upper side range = 15.6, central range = 18.7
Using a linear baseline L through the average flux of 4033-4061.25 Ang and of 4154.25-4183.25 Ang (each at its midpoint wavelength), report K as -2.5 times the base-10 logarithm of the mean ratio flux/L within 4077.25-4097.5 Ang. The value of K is 0.10 mag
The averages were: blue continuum 18.7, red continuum 19.2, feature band 17.2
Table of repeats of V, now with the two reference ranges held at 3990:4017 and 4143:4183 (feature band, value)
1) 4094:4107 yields 3.2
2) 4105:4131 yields 0.8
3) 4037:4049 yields -0.5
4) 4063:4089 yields -1.1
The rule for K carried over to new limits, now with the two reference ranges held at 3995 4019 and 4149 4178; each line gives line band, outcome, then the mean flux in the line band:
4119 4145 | 0.067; 18.1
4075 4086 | 0.017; 18.8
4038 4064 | 0.028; 18.6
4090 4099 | 0.252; 15.2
